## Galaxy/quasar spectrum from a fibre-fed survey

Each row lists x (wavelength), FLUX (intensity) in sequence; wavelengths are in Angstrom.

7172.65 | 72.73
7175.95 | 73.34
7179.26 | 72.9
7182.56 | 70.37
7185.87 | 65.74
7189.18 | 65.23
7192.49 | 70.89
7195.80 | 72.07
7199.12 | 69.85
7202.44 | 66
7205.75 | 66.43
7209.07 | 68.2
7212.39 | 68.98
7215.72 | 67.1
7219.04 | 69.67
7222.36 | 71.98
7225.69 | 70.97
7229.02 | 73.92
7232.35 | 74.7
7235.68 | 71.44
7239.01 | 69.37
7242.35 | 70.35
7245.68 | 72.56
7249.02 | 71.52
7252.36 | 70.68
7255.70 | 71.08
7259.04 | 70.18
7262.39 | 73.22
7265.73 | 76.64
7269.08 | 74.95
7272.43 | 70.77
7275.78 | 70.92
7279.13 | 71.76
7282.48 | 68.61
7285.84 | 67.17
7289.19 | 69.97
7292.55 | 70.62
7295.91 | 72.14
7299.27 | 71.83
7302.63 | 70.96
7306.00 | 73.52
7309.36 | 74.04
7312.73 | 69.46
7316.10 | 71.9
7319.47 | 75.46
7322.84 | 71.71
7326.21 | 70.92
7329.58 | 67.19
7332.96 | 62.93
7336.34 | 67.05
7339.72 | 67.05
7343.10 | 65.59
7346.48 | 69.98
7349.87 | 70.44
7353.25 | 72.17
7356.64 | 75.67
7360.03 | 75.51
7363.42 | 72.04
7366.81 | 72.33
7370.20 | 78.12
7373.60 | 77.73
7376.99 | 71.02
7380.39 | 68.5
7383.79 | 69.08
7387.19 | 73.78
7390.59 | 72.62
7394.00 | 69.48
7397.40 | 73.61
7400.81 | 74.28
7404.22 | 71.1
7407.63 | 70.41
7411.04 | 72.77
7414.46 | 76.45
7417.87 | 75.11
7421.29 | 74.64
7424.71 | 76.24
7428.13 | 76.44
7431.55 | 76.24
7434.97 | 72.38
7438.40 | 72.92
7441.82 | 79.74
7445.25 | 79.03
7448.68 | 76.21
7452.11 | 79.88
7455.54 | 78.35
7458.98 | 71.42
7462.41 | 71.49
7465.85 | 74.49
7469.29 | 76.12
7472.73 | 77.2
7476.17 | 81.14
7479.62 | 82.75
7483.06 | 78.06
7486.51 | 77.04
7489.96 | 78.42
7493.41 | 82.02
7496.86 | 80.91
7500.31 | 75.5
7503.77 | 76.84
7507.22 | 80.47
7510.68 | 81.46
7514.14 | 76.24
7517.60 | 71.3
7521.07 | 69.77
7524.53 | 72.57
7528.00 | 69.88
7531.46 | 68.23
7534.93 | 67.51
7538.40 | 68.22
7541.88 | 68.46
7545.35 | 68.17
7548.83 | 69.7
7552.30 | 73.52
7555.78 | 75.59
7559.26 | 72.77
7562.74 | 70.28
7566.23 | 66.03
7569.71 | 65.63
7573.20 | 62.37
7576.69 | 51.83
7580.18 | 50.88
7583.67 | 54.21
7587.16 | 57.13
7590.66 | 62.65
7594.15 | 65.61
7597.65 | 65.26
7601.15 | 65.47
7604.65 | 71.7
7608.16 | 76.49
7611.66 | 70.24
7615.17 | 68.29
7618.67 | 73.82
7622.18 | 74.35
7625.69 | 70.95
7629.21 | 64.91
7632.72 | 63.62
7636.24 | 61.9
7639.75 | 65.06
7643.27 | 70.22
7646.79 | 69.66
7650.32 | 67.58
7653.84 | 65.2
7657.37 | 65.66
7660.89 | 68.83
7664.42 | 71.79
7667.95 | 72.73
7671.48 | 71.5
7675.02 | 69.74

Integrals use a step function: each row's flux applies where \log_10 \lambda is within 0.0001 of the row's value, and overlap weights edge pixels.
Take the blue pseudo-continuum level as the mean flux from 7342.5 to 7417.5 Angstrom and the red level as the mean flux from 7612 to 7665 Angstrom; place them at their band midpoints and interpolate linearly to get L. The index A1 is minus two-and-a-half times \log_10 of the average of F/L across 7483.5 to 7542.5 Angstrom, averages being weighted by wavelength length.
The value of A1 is -0.06 mag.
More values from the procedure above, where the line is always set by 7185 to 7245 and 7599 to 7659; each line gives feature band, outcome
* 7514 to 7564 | -0.03 mag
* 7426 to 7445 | -0.10 mag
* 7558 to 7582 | 0.10 mag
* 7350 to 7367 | -0.06 mag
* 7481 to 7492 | -0.14 mag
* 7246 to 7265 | -0.03 mag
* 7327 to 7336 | 0.06 mag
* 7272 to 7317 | -0.02 mag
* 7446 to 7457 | -0.14 mag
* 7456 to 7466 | -0.06 mag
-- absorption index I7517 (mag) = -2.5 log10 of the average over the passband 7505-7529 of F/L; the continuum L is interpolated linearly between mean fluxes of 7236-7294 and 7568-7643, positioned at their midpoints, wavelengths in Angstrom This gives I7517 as -0.12 mag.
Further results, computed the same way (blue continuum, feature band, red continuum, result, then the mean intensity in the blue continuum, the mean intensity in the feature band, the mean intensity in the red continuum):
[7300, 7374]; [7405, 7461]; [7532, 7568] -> -0.07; 71.3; 75.4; 70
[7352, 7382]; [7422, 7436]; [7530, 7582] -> -0.06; 73.7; 75.4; 66.6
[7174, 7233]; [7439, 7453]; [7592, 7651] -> -0.13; 69.8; 78.2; 68.5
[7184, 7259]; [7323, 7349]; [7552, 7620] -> 0.02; 70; 67.6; 65.8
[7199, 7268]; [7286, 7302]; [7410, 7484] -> 0.02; 70.8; 70.8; 76.3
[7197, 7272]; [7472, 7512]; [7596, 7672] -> -0.14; 70.9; 79.3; 68.8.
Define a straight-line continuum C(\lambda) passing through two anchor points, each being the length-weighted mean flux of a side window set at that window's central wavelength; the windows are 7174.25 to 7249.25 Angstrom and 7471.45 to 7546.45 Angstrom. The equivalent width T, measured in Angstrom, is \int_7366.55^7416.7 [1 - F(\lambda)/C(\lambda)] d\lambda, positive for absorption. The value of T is 0.3 Angstrom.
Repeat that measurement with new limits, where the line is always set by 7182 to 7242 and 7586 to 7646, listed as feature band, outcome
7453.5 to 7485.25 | -3.9 Angstrom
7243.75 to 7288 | -1.4 Angstrom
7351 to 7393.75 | -2.6 Angstrom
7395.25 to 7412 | -0.9 Angstrom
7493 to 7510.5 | -2.8 Angstrom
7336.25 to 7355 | 0.0 Angstrom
